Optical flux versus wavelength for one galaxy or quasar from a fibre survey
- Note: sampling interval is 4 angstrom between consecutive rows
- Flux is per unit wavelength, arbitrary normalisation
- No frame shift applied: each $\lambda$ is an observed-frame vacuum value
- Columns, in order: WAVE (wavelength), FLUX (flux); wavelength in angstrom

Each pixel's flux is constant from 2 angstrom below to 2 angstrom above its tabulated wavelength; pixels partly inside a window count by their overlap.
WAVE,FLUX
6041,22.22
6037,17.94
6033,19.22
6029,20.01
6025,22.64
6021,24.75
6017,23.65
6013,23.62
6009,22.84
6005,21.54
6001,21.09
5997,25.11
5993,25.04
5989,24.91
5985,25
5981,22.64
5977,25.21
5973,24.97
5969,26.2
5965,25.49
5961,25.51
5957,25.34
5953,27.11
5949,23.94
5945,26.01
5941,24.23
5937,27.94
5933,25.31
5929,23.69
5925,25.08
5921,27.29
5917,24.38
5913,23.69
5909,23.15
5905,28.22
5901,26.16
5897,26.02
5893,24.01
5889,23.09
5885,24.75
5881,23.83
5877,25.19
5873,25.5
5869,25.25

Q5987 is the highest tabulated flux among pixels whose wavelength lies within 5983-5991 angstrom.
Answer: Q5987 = 25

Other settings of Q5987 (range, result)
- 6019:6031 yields 24.75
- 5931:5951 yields 27.94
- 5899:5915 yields 28.22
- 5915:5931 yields 27.29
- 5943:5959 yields 27.11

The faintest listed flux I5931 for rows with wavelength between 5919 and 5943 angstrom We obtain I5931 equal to 23.69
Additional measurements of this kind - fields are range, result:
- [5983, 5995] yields 24.91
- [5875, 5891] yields 23.09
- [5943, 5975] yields 23.94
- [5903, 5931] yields 23.15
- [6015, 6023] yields 23.65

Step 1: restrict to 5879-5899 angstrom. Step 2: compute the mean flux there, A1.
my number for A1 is 24.3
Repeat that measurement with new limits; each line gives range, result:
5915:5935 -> 25.1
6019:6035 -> 21.7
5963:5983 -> 24.9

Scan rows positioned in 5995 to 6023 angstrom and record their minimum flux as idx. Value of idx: 21.09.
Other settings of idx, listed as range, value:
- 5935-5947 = 24.23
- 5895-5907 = 26.02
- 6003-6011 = 21.54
